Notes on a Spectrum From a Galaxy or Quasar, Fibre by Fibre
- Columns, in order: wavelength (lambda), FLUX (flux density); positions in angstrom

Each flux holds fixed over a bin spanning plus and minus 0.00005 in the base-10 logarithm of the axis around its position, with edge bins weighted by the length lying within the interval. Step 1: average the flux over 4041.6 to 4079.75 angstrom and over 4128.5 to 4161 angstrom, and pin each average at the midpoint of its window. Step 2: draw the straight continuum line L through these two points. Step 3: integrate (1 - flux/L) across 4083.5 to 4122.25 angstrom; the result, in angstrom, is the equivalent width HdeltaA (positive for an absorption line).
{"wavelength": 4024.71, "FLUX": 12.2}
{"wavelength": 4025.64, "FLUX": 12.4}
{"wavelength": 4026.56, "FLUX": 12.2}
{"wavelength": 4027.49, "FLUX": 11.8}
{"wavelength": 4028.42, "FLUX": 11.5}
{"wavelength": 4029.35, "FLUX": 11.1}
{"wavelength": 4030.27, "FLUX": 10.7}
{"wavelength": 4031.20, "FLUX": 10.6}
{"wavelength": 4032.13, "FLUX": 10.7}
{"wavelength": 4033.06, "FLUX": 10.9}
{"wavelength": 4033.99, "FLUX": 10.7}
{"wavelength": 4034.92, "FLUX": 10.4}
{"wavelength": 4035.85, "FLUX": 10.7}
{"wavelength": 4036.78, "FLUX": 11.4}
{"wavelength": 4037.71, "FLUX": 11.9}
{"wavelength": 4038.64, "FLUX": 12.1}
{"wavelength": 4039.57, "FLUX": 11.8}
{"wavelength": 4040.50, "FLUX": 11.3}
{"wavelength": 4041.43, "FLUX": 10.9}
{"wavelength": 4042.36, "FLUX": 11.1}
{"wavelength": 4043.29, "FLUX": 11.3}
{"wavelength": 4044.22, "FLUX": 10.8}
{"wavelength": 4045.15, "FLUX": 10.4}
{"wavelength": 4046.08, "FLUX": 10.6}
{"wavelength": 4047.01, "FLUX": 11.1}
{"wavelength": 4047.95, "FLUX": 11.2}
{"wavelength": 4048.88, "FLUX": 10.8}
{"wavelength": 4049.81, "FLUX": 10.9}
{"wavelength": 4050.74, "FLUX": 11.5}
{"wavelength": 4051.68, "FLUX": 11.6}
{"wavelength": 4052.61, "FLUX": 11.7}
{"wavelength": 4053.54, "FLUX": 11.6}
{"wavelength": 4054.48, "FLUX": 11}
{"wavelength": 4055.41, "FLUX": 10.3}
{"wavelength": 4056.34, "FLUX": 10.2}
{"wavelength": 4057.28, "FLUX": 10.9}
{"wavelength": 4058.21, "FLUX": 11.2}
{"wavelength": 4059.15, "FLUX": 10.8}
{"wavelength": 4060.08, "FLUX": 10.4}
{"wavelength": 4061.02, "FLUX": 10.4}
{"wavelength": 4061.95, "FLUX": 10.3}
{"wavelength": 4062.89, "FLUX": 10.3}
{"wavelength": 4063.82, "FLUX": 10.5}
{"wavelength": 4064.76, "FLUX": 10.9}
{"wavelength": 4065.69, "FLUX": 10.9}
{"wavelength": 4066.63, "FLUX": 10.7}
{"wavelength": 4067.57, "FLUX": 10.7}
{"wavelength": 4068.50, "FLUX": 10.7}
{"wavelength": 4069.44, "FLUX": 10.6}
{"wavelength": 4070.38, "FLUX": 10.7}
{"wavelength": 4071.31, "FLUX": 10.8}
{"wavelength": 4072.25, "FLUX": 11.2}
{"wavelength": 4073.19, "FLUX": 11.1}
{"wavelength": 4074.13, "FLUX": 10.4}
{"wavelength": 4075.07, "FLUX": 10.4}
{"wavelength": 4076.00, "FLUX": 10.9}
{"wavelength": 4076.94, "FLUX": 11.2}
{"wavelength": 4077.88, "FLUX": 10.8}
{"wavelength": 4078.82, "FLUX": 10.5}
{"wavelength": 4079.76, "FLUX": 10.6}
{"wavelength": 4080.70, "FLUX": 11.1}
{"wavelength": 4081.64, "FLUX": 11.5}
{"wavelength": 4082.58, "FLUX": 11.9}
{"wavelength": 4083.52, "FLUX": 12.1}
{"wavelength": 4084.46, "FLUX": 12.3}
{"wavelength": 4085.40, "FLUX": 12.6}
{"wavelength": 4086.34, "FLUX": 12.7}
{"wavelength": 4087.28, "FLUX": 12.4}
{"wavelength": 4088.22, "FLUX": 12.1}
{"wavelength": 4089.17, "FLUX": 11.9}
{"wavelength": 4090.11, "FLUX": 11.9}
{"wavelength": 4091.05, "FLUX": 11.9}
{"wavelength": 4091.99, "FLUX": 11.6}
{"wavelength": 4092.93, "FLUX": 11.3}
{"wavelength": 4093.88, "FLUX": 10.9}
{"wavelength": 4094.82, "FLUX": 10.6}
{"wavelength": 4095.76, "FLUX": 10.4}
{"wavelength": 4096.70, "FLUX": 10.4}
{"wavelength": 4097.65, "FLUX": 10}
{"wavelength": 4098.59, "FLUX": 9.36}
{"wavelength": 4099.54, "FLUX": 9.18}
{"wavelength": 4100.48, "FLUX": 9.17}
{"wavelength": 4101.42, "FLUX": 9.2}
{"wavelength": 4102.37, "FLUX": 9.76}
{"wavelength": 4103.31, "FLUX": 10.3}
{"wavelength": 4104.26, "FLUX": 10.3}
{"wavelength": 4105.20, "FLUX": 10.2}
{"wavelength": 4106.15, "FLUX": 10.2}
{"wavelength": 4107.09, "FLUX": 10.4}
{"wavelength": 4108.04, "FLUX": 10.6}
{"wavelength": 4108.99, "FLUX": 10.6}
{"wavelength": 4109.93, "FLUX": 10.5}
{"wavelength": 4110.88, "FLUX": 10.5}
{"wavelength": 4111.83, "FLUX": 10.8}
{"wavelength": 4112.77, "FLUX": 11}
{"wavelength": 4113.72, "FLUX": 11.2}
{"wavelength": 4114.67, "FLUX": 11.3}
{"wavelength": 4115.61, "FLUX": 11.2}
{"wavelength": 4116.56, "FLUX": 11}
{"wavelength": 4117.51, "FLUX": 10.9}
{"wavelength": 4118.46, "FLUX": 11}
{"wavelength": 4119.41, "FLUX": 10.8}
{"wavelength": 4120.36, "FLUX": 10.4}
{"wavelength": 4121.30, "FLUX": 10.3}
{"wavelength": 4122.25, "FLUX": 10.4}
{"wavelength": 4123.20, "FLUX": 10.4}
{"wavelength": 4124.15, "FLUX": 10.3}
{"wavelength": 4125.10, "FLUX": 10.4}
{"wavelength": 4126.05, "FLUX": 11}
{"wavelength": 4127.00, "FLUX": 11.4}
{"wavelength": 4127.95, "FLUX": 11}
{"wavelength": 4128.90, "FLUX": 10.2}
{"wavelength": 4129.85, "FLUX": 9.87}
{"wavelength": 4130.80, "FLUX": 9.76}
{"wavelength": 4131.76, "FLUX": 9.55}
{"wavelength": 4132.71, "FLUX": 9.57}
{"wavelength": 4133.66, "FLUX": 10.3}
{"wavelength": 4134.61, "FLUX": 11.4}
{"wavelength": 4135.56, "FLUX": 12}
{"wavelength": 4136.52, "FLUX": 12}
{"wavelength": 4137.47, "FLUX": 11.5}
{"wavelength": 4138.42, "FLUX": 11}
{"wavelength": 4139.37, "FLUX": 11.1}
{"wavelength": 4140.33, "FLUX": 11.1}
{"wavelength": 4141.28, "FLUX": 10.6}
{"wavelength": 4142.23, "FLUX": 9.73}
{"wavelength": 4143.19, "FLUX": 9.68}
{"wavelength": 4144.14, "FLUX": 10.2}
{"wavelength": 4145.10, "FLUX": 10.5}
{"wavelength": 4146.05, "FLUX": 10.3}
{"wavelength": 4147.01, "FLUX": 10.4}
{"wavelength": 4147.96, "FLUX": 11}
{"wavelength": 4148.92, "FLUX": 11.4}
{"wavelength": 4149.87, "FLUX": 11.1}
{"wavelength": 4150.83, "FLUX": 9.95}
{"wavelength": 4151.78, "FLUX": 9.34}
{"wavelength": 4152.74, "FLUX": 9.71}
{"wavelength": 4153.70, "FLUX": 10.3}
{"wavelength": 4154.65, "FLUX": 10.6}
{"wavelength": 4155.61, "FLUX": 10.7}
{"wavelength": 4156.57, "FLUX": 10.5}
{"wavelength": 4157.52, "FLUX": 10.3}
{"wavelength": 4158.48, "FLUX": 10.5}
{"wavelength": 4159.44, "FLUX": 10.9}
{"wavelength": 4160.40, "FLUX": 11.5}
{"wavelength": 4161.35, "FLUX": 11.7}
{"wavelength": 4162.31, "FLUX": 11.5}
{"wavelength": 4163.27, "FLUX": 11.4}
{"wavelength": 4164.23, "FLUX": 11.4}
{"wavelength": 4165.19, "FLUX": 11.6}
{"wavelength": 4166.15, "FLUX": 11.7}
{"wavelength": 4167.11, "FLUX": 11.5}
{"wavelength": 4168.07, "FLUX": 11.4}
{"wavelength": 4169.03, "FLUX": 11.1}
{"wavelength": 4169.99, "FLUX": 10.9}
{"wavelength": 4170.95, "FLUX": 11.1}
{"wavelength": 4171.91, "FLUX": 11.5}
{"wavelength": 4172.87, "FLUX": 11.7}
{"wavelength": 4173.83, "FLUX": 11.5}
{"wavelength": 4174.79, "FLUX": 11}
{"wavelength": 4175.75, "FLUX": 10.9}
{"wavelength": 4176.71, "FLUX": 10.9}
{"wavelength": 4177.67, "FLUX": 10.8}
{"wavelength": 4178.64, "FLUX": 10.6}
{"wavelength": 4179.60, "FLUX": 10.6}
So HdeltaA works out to -0.5 angstrom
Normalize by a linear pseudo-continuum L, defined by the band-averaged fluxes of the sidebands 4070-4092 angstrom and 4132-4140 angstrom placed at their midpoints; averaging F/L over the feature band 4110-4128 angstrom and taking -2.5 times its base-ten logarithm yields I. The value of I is 0.04 mag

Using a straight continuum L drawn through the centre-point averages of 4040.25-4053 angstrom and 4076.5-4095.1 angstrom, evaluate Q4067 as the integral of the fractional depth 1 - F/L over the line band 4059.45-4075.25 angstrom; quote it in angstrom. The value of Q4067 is 0.98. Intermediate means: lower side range 11.1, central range 10.7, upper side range 11.6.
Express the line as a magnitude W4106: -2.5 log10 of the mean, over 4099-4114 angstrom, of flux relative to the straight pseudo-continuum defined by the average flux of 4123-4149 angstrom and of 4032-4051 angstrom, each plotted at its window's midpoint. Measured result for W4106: 0.055 mag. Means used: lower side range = 11.1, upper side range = 10.6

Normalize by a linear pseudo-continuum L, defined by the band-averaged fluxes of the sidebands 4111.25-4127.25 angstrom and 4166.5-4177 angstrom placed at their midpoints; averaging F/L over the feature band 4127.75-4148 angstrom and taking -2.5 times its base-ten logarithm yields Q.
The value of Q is 0.04 mag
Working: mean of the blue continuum 10.8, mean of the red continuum 11.2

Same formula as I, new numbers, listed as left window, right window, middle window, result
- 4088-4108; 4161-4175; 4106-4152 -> 0.03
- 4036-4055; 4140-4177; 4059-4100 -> 0.01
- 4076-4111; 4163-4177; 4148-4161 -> 0.07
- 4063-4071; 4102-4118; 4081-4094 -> -0.12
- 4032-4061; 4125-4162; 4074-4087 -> -0.05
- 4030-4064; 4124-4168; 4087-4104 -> 0.02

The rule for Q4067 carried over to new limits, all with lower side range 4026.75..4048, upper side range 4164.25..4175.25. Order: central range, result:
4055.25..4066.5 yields 0.55 angstrom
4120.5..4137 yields 1.03 angstrom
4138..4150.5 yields 0.77 angstrom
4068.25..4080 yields 0.42 angstrom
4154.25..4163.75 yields 0.32 angstrom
